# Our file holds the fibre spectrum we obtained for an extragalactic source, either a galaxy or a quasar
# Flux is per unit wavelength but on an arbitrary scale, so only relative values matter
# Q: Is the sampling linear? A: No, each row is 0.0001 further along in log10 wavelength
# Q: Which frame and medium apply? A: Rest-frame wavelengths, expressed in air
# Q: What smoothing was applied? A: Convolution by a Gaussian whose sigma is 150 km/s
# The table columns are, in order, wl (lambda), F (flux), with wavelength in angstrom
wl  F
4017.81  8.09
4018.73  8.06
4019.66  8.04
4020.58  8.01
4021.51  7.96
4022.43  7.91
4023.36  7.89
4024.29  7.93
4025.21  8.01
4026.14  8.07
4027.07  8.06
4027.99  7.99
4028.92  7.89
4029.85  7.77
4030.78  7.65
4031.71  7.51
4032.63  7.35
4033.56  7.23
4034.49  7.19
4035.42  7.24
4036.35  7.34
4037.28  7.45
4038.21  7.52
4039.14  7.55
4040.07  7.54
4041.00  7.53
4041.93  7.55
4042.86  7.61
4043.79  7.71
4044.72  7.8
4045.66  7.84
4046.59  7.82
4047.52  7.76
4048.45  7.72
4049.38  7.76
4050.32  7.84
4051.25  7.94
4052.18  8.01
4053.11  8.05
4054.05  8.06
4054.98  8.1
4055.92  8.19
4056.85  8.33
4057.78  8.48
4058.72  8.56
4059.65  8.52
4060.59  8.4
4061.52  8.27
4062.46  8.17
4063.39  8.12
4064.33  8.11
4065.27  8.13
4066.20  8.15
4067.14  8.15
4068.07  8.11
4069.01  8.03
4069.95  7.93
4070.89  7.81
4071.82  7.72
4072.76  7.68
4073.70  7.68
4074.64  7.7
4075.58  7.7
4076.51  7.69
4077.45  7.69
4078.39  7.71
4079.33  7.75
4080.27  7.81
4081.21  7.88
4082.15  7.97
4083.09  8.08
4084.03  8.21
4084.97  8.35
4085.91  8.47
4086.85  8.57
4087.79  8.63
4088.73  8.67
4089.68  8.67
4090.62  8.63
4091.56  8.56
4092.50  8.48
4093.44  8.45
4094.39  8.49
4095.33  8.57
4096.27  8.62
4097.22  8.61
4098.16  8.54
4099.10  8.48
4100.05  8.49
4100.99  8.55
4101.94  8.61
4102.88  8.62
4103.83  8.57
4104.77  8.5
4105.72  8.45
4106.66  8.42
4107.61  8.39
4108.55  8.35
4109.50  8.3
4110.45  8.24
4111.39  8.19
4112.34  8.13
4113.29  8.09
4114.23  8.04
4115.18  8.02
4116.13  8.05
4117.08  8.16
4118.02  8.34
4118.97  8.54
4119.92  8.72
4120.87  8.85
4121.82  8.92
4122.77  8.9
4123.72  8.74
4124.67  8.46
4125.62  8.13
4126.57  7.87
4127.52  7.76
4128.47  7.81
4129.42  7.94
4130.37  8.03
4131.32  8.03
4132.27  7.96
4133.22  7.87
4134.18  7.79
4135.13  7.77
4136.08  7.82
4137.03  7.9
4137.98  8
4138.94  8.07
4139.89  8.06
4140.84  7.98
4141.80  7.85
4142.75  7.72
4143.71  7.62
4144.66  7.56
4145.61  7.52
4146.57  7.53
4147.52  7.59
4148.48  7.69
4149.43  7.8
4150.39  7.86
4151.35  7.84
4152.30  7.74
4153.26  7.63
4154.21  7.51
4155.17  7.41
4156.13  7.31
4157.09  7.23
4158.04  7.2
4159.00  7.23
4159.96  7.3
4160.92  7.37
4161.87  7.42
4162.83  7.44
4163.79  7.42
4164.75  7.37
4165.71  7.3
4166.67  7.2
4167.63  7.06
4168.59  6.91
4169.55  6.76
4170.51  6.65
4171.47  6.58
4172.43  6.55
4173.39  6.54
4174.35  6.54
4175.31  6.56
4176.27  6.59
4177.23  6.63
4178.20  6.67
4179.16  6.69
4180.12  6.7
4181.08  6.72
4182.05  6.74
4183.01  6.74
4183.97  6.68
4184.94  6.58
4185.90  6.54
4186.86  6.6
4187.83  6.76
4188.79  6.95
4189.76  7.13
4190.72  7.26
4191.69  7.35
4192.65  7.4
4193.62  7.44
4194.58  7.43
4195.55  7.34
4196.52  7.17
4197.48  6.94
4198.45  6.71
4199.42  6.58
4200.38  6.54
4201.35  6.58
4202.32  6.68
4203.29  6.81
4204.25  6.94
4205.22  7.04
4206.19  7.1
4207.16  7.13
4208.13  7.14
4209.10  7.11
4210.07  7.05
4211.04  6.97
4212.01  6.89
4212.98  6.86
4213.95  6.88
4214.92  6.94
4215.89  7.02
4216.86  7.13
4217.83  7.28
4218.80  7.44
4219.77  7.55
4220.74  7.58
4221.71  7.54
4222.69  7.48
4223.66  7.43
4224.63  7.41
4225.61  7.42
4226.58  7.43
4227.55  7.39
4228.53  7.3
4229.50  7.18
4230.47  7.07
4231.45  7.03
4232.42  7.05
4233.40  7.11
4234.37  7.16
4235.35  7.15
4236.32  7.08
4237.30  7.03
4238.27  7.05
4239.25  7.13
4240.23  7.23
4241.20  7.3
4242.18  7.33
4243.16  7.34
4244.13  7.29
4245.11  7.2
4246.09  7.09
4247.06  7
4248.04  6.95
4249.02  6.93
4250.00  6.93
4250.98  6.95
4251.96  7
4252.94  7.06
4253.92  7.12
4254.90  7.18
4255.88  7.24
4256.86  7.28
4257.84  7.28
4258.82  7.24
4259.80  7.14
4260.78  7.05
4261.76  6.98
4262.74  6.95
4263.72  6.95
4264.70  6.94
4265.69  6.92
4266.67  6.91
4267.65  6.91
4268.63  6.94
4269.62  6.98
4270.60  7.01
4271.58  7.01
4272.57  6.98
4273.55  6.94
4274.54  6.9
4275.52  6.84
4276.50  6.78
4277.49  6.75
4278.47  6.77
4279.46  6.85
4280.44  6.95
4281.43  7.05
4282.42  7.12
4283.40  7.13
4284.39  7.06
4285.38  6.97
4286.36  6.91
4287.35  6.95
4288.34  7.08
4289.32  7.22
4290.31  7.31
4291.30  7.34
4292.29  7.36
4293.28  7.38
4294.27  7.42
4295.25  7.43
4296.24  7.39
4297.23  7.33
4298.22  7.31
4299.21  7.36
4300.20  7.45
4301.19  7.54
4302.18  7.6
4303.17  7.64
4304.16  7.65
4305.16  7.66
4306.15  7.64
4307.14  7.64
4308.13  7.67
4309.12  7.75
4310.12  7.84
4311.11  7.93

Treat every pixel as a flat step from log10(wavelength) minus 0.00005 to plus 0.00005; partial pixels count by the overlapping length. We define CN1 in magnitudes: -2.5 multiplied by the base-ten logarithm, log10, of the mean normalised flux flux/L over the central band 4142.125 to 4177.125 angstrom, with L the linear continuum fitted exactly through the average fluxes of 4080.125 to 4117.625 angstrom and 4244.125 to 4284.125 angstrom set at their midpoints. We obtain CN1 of 0.09 mag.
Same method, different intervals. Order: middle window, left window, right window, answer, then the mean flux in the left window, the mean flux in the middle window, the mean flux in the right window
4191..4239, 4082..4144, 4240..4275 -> 0.044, 8.29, 7.13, 7.07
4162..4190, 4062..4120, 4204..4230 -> 0.110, 8.23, 6.82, 7.21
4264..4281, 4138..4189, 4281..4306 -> 0.059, 7.19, 6.91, 7.31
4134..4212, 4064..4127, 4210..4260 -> 0.072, 8.27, 7.17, 7.18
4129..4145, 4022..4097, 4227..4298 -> -0.034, 7.98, 7.88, 7.09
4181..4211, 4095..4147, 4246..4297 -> 0.102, 8.2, 6.94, 7.06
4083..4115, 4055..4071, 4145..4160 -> -0.067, 8.21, 8.44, 7.53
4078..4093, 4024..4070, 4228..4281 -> -0.076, 7.88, 8.28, 7.05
